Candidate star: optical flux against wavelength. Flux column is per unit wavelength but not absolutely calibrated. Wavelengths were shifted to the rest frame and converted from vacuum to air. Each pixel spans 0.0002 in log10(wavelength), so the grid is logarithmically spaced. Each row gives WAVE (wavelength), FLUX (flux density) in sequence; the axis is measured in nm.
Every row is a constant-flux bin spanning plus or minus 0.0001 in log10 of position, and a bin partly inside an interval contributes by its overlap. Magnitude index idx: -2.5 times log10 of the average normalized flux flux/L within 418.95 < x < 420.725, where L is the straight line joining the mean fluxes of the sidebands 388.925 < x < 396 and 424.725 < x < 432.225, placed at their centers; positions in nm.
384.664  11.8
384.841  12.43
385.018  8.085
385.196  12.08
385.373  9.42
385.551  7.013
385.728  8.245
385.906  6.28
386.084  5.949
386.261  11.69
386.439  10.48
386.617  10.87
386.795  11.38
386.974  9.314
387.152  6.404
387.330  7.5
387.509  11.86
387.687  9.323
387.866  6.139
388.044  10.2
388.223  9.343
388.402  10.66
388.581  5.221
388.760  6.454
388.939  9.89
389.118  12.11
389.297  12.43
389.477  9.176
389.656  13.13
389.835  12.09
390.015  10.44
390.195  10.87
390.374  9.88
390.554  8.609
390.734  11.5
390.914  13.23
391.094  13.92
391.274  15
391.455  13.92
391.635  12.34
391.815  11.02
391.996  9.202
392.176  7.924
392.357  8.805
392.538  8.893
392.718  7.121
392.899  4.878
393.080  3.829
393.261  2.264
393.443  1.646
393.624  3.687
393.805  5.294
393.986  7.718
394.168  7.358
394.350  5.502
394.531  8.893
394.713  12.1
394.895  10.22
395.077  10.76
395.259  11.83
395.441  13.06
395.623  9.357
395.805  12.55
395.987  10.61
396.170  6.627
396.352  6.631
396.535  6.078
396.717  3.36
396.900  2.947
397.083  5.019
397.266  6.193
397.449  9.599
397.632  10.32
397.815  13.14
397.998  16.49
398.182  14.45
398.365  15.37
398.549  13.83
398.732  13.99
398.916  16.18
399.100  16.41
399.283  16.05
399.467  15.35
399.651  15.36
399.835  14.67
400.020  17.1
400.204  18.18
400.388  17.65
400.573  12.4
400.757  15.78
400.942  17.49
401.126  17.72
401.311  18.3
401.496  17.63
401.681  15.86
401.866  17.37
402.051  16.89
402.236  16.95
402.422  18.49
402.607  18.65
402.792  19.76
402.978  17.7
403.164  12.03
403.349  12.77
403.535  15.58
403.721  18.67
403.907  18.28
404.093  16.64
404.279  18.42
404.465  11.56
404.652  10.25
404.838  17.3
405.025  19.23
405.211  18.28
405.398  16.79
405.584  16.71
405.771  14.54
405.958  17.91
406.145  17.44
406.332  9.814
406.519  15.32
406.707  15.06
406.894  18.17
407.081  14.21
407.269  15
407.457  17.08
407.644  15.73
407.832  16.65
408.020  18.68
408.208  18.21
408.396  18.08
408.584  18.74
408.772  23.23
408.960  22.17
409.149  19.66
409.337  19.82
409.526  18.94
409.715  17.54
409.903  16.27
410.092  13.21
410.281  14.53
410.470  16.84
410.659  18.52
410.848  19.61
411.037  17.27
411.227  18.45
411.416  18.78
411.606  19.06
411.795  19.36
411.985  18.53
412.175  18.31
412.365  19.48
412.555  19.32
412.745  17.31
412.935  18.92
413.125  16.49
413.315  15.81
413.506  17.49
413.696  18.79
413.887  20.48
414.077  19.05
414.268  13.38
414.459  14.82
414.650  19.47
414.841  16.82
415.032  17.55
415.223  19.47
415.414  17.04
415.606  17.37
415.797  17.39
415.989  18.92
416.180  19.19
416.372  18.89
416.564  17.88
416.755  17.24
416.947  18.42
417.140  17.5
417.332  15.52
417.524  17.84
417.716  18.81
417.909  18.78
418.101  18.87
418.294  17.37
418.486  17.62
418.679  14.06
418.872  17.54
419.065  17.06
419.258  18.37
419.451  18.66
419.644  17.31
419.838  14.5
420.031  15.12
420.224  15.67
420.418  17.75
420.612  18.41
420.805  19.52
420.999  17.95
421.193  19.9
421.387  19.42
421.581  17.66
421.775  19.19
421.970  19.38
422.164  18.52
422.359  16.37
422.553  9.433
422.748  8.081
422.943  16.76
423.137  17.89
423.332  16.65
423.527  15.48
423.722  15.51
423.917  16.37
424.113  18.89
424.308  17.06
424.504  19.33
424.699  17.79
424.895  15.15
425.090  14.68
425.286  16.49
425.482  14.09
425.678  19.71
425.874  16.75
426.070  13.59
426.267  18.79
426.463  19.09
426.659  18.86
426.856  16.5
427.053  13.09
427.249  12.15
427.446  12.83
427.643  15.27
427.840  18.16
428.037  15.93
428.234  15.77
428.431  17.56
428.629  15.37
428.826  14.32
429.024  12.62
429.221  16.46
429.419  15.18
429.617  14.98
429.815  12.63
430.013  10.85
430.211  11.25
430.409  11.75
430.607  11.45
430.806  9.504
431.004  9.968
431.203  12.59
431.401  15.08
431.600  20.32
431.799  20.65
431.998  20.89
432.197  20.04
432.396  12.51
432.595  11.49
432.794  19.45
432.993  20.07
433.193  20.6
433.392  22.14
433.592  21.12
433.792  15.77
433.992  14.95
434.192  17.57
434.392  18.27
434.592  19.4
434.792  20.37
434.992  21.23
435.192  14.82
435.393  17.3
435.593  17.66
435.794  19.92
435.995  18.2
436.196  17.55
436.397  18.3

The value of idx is -0.22 mag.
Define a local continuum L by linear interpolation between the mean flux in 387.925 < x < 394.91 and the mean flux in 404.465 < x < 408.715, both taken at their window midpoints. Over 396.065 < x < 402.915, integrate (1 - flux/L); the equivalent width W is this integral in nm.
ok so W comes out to -0.41 nm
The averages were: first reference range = 9.12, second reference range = 16.3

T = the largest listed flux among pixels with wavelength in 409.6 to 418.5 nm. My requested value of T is 20.48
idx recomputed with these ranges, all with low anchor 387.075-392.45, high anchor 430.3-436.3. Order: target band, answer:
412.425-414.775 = -0.25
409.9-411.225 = -0.23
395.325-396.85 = 0.31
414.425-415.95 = -0.23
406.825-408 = -0.24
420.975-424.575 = -0.09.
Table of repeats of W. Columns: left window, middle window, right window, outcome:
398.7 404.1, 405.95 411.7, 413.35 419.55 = -0.09 nm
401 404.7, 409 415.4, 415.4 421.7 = -0.24 nm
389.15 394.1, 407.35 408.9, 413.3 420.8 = -0.39 nm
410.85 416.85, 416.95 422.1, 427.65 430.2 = -0.27 nm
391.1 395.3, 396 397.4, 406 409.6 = 0.64 nm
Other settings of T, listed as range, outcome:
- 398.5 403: 19.76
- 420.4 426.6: 19.9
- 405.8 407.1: 18.17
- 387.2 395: 15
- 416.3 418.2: 18.89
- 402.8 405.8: 19.23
